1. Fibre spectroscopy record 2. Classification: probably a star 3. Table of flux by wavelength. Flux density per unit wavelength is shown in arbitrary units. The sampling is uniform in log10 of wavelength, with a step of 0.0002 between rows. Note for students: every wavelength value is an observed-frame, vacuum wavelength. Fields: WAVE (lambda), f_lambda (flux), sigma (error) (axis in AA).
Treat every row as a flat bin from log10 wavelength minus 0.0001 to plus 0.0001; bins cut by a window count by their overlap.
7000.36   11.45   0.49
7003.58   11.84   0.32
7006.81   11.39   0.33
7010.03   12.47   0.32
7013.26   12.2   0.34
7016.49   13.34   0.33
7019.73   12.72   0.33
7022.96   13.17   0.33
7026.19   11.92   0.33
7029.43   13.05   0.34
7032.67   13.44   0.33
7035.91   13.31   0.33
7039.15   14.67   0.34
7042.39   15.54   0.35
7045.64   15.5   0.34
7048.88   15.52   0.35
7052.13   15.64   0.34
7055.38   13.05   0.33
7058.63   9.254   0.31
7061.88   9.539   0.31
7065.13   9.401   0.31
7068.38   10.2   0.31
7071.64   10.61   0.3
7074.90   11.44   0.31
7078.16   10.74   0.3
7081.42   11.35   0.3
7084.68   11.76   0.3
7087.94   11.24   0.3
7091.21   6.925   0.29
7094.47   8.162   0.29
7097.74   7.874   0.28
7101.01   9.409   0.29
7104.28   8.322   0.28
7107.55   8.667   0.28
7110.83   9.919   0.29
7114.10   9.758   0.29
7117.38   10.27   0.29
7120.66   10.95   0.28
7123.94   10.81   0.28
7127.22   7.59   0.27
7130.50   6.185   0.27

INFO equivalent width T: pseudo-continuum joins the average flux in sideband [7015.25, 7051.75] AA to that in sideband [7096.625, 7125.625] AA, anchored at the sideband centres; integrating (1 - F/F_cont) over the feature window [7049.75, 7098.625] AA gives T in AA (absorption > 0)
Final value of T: 4.5 AA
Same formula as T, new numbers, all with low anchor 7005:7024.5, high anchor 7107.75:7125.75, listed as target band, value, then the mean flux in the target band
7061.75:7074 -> 1.3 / 10.1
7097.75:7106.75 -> 1.6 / 8.67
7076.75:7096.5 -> 1.7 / 9.98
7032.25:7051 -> -4.5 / 14.8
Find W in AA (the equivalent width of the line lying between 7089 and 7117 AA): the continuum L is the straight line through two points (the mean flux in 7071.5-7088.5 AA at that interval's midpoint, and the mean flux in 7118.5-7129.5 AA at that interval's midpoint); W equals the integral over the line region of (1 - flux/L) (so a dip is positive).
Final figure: 4.30 AA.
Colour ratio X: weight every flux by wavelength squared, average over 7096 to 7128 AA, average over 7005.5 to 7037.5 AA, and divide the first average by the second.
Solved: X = 0.76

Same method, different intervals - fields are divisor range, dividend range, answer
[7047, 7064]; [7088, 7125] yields 0.75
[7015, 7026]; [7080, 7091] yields 0.86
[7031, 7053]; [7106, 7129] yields 0.67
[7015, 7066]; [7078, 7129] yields 0.74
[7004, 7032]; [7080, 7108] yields 0.76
